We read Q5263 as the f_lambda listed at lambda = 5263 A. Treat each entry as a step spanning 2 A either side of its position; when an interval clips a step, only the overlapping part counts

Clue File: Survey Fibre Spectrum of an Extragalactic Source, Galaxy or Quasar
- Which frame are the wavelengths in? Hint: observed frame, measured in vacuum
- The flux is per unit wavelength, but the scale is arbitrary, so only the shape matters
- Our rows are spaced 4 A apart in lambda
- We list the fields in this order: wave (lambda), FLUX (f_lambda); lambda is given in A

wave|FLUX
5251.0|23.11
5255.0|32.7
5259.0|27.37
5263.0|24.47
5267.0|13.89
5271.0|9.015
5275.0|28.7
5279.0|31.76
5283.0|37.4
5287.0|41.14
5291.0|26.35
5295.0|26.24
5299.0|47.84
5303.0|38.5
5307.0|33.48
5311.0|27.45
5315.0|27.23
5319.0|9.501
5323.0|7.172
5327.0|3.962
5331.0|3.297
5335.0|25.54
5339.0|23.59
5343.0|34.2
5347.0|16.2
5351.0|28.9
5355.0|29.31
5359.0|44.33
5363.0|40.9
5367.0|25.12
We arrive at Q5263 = 24.47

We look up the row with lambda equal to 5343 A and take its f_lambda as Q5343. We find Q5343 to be 34.2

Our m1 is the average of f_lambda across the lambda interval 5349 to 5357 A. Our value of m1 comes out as 29.1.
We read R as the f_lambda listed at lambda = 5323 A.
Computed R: 7.172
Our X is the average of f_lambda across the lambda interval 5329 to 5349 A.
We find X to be 20.6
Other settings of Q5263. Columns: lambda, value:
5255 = 32.7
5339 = 23.59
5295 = 26.24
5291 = 26.35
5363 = 40.9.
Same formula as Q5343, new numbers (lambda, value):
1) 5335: 25.54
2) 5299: 47.84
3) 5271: 9.015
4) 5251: 23.11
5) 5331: 3.297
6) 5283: 37.4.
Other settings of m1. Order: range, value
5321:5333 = 4.81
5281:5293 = 35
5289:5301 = 33.5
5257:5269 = 21.9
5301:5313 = 33.1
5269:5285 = 26.7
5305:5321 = 24.4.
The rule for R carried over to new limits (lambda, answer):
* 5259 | 27.37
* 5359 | 44.33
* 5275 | 28.7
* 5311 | 27.45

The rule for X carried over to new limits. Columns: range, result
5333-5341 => 24.6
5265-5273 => 11.5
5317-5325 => 8.34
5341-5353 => 26.4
